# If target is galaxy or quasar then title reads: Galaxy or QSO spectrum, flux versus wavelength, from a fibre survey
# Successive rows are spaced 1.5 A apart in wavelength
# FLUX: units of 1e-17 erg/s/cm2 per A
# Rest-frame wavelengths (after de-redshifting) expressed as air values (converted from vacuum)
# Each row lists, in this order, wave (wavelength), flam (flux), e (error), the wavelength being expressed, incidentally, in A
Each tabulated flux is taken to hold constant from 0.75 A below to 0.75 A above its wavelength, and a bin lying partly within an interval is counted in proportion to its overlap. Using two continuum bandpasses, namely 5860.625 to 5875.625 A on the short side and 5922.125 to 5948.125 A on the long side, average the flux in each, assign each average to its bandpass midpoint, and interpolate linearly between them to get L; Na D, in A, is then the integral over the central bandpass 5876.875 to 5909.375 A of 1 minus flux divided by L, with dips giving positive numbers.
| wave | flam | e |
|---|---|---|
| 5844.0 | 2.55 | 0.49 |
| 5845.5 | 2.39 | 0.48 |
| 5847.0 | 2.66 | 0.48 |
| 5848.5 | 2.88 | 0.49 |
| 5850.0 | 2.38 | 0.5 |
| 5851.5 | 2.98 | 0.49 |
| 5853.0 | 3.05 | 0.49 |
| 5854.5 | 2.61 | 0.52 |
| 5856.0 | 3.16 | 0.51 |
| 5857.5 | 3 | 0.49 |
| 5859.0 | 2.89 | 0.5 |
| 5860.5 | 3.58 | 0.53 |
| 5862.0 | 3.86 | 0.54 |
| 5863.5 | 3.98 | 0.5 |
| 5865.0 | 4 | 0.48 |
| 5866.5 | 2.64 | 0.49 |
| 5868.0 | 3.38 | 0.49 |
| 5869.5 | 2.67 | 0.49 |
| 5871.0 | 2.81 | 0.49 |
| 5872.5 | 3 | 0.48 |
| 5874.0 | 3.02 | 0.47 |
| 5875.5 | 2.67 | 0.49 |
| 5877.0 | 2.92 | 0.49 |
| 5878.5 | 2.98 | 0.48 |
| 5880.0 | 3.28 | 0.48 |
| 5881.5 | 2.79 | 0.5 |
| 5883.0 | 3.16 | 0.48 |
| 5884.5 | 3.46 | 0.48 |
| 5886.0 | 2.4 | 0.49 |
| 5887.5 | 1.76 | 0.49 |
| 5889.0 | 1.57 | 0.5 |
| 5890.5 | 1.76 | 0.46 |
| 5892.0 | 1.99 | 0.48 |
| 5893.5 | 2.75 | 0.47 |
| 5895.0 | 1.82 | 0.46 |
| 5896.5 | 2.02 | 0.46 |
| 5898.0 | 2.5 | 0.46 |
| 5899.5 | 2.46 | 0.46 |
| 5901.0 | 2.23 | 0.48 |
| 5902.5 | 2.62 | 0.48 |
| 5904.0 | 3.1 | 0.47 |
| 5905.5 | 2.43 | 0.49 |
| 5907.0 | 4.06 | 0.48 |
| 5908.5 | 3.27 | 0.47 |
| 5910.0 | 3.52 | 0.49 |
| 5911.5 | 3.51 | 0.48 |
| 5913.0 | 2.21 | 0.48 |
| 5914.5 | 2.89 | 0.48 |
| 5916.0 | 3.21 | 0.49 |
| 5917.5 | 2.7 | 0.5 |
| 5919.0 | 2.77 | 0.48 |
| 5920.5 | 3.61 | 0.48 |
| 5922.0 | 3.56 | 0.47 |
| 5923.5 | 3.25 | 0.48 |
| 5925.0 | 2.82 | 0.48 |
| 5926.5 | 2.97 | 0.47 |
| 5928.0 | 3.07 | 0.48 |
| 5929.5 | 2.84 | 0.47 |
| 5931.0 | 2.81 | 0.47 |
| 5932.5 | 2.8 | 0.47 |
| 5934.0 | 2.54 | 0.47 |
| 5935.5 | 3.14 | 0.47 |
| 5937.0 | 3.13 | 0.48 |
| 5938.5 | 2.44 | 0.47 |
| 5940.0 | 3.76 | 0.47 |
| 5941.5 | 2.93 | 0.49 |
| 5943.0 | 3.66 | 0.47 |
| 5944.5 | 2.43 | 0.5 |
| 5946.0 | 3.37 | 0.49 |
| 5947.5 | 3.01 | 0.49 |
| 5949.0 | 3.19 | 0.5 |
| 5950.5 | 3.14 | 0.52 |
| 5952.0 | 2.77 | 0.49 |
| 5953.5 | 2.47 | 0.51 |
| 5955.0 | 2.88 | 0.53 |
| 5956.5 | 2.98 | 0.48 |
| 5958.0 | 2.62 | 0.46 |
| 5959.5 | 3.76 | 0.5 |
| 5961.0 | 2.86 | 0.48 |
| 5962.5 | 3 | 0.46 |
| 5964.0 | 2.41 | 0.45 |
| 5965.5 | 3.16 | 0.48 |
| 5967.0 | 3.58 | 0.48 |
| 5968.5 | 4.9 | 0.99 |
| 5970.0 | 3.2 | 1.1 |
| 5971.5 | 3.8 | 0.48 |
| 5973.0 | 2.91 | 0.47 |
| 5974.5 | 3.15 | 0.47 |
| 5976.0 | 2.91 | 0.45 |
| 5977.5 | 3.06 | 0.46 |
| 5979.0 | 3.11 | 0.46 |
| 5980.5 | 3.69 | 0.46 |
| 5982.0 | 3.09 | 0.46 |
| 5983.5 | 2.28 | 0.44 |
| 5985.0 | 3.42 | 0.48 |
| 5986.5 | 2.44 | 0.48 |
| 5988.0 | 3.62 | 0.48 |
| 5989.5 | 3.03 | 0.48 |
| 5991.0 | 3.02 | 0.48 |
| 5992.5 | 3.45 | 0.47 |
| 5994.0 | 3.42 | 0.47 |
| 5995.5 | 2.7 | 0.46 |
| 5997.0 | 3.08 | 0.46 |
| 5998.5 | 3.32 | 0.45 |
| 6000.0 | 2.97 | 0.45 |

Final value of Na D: 5.7 A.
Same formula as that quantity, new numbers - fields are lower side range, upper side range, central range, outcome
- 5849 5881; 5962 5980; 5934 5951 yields 0.7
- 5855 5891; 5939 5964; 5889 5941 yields 3.0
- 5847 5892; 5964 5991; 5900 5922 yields 0.0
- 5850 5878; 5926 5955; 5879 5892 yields 2.4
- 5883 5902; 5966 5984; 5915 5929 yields -2.4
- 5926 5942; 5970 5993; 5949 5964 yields 0.5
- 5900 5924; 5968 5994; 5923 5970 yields 1.3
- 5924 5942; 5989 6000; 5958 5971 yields -1.2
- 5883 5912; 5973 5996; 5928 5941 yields -0.6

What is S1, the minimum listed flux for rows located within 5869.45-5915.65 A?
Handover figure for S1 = 1.57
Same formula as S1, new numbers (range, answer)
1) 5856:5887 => 2.4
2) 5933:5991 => 2.28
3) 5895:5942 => 1.82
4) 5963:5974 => 2.41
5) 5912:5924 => 2.21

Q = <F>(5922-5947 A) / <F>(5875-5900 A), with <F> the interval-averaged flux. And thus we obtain 1.2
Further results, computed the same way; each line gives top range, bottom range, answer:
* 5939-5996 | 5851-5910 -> 1.10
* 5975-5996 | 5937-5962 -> 1.02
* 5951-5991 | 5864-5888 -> 1.05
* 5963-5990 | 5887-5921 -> 1.21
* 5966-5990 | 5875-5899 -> 1.31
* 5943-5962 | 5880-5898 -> 1.26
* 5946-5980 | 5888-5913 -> 1.22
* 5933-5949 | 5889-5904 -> 1.35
